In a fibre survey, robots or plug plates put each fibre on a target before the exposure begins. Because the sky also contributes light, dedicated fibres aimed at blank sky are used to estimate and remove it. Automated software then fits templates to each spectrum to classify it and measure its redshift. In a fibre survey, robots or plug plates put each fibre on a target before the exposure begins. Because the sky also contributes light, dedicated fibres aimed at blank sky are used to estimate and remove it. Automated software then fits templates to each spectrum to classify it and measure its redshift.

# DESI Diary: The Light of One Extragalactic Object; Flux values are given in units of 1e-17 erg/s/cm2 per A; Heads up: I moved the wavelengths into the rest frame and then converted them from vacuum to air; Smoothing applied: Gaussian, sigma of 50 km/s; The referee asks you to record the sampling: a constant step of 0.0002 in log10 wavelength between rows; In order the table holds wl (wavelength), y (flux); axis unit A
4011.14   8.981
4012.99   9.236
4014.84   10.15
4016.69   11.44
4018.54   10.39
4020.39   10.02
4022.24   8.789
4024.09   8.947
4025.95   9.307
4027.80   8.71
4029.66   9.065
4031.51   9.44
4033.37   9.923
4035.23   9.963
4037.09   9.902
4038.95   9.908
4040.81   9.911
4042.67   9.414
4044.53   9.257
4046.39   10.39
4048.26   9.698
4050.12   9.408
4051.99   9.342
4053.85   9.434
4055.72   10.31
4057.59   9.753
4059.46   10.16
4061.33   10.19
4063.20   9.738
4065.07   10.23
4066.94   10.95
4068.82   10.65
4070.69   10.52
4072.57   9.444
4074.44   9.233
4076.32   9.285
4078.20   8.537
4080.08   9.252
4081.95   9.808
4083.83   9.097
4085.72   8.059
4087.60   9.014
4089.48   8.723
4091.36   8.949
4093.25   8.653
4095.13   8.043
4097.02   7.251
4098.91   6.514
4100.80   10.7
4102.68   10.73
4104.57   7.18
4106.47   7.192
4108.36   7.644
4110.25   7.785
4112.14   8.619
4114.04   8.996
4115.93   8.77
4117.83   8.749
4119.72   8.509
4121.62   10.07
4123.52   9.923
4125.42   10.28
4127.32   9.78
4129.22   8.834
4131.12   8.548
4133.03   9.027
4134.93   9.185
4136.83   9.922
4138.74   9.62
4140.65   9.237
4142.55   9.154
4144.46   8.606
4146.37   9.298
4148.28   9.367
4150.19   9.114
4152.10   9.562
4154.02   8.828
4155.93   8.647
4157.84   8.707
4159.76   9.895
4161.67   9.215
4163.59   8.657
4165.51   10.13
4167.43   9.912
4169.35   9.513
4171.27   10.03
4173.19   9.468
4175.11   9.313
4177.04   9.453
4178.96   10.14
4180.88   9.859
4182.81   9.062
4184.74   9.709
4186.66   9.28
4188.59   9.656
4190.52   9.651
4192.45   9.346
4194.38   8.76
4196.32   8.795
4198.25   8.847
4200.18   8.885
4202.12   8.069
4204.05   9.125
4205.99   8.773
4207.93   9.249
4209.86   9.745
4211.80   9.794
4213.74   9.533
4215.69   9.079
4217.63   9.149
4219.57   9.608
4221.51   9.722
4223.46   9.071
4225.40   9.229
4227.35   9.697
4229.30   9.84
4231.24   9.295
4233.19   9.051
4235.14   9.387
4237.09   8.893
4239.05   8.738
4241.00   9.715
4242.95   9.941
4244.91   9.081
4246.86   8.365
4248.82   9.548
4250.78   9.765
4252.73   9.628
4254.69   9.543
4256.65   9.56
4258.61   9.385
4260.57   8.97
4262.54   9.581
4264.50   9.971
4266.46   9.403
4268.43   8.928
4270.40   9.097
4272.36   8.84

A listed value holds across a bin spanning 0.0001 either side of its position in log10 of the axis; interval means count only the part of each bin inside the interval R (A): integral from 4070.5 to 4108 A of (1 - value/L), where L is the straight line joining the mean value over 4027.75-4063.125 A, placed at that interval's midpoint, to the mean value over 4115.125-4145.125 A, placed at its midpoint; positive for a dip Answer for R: 2.9 A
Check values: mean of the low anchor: 9.72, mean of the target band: 8.75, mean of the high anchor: 9.27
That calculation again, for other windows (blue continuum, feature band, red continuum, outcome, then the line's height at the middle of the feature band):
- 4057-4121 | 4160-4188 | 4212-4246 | -1.01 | 9.23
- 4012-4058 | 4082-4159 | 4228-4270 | 5.36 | 9.55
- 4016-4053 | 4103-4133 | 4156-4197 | 2.36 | 9.53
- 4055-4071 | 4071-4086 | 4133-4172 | 1.35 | 10.1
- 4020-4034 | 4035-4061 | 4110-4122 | -1.86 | 9.13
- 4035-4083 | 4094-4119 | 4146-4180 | 3.36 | 9.62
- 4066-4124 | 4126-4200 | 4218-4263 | -1.53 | 9.13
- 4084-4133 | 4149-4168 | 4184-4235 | -0.56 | 8.99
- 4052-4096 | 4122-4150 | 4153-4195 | 0.28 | 9.45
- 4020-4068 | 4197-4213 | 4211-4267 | 0.65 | 9.45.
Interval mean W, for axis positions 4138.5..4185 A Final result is 9.37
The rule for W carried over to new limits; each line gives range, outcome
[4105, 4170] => 9.08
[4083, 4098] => 8.46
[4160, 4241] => 9.34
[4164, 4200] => 9.47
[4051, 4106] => 9.28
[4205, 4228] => 9.38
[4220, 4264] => 9.37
